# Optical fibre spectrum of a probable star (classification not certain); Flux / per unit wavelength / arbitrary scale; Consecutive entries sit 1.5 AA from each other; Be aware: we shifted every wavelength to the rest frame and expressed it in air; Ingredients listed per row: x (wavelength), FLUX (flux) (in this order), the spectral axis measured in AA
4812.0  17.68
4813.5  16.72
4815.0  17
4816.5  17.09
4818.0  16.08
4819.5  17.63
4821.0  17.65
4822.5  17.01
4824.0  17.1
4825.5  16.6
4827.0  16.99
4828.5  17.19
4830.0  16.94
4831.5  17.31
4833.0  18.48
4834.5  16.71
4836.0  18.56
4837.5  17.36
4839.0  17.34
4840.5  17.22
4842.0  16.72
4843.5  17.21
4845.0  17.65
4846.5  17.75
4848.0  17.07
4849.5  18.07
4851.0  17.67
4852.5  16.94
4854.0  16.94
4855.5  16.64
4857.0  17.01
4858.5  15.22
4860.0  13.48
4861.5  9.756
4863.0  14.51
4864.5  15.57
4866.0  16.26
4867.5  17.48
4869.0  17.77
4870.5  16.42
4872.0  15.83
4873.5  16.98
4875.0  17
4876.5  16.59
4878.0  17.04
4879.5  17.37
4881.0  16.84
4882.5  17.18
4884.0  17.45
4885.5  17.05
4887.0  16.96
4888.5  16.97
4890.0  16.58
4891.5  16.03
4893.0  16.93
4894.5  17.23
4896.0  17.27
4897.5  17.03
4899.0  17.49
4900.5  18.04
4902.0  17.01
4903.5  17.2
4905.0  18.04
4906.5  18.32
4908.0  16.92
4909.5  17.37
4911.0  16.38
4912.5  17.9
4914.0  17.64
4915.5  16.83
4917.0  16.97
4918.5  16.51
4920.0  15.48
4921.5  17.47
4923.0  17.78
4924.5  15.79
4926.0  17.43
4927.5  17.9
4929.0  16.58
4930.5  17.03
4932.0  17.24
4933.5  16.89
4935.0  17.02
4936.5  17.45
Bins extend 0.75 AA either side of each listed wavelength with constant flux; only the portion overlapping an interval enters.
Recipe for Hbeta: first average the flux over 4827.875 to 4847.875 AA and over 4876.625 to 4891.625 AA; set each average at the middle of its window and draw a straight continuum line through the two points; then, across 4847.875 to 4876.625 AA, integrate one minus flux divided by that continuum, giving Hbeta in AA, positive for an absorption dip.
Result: 1.8 AA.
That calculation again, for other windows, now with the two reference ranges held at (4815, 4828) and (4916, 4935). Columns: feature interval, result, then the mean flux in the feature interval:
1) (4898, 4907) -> -0.4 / 17.6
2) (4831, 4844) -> -0.3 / 17.4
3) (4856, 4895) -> 1.6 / 16.3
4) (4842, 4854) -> -0.3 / 17.4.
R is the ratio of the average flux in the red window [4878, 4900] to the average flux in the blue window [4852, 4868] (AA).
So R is 1.1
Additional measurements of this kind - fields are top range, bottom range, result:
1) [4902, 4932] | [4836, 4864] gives 1.04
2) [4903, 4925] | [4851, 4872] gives 1.09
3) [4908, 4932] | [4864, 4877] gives 1.02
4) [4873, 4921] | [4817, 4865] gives 1.02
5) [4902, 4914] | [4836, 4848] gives 1.00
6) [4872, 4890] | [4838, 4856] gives 0.98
